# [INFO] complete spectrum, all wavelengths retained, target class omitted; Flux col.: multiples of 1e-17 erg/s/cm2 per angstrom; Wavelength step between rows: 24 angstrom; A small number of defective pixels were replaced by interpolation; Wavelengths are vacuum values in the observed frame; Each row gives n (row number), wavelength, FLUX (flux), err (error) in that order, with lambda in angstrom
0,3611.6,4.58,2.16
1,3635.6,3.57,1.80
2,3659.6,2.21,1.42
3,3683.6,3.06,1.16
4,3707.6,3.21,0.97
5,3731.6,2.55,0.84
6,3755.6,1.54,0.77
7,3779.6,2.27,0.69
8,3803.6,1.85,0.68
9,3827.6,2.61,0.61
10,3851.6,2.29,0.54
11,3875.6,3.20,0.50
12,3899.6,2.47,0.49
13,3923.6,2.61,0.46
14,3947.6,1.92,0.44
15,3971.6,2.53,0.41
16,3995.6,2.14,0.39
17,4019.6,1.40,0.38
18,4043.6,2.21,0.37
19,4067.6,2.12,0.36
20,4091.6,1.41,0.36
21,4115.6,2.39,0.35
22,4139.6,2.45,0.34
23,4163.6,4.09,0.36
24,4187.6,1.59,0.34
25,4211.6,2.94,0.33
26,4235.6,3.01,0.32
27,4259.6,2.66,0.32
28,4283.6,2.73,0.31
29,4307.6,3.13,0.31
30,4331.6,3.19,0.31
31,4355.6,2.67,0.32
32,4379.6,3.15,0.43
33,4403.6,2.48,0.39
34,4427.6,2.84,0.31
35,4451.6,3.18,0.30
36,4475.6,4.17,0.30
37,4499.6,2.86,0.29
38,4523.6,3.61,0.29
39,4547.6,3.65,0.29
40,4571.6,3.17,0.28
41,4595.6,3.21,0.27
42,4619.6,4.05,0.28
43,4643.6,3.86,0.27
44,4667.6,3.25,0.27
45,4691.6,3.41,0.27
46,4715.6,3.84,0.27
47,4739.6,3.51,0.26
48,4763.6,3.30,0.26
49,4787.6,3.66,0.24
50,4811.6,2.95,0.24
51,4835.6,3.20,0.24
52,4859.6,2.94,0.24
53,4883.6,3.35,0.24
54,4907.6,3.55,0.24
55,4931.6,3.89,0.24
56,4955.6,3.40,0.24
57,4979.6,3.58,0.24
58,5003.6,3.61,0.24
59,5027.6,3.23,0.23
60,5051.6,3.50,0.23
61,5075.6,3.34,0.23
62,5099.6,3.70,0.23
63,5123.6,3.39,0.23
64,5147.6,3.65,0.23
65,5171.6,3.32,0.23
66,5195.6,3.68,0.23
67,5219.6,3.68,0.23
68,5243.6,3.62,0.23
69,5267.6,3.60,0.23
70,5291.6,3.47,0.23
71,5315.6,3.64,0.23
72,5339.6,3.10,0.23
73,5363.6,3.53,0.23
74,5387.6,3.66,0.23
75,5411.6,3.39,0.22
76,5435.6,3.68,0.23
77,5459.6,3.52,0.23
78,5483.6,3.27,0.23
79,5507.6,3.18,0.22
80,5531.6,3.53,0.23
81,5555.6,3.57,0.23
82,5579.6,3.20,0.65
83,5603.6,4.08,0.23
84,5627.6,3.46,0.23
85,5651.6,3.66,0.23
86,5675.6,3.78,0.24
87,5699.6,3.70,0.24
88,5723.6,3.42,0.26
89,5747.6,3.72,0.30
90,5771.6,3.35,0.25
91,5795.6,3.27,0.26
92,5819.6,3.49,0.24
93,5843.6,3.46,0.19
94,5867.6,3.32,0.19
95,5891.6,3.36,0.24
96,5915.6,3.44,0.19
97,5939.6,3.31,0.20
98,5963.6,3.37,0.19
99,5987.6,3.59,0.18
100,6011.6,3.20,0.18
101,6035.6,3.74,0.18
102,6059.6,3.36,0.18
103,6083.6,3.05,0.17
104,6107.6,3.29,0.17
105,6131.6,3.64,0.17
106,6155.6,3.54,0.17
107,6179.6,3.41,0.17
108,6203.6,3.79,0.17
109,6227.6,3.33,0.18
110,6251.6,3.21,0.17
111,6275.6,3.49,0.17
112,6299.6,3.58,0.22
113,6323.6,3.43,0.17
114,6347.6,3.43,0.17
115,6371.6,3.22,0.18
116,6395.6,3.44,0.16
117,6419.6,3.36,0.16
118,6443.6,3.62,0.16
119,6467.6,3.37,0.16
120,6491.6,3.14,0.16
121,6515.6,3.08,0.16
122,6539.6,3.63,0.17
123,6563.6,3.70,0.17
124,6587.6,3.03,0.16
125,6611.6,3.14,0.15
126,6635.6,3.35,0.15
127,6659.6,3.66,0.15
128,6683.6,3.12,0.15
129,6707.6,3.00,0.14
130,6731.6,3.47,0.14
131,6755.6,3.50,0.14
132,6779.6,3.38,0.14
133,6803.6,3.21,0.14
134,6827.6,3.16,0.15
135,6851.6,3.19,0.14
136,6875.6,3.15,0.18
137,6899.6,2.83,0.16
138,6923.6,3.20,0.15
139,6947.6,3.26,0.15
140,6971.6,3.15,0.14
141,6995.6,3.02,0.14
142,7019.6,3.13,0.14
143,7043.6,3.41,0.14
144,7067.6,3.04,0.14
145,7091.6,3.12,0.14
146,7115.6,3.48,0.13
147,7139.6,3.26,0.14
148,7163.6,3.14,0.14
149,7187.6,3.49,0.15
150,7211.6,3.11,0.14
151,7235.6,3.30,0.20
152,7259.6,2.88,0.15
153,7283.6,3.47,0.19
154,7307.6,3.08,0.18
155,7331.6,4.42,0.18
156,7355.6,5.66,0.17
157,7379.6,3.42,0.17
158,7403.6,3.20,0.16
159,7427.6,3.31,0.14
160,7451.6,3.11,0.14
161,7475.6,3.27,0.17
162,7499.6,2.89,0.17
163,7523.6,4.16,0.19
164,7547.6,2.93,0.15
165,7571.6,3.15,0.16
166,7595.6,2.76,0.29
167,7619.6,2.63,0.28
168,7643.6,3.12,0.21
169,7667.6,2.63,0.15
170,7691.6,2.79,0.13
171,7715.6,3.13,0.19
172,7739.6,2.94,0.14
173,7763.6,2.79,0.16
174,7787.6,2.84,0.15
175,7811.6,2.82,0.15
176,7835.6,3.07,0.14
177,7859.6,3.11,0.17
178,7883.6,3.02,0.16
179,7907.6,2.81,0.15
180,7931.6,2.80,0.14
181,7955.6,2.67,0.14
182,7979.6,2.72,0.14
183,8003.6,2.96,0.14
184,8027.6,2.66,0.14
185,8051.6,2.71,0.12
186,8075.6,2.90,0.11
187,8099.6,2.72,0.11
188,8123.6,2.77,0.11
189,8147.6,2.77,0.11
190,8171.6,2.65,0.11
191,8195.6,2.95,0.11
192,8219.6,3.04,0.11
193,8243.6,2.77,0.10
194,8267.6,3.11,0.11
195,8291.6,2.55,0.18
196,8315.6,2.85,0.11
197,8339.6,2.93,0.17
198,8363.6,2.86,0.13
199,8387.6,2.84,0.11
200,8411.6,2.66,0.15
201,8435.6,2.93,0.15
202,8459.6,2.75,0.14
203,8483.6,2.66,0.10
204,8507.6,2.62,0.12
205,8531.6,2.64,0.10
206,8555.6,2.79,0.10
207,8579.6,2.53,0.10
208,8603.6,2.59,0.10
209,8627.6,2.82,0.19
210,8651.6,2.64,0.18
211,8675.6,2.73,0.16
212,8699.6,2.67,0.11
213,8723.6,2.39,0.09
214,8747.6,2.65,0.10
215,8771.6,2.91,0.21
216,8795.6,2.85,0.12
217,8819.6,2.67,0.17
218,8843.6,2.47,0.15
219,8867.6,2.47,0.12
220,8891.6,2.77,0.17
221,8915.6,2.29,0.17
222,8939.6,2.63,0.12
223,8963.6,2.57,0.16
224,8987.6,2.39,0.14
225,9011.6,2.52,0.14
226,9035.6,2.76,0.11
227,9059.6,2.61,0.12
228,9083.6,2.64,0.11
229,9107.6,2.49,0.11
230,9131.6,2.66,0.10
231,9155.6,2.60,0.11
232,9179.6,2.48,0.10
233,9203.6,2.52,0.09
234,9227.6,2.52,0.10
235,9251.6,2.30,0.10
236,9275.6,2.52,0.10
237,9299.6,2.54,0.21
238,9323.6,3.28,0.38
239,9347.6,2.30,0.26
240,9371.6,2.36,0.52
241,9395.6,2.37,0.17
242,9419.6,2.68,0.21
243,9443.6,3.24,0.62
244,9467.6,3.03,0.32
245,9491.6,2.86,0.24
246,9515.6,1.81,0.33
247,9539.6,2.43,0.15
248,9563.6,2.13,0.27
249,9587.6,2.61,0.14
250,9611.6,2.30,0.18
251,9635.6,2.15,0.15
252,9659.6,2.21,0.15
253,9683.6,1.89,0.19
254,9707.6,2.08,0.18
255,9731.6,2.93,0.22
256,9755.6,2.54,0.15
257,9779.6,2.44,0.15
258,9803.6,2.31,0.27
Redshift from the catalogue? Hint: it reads 0.12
